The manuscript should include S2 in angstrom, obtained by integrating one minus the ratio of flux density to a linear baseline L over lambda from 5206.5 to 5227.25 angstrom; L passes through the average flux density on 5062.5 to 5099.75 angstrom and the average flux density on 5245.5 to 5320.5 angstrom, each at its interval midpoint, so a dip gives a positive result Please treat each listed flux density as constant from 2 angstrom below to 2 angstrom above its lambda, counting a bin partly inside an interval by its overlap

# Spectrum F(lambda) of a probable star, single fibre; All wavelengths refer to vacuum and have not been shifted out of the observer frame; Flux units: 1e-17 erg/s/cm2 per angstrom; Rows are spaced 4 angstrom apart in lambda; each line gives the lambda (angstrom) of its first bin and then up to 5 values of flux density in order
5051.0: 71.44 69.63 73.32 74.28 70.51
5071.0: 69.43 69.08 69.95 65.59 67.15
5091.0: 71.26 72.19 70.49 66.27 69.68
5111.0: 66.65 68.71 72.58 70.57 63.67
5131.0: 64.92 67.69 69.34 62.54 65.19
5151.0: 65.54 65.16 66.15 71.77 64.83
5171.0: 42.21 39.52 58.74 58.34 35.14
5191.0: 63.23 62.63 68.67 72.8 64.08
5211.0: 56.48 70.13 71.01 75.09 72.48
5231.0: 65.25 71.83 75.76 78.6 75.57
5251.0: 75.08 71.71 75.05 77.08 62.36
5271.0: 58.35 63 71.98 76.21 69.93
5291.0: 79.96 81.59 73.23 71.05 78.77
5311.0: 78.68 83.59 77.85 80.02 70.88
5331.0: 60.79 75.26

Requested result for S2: 1.2 angstrom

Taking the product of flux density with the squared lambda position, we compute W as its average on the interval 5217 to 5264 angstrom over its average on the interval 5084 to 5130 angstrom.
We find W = 1.13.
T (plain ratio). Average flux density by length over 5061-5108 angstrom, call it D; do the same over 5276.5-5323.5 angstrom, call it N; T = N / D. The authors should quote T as 1.10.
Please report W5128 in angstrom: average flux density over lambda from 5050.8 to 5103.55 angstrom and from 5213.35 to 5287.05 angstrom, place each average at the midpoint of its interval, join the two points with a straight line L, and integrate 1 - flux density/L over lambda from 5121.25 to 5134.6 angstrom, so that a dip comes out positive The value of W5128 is 0.8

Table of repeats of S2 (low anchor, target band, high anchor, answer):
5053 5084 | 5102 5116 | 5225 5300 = 0.6 angstrom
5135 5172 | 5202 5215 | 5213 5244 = 1.0 angstrom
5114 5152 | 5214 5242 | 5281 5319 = 0.3 angstrom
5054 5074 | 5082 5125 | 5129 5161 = -0.4 angstrom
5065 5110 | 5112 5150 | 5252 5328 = 1.6 angstrom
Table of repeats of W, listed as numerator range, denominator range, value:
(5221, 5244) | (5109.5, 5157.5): 1.13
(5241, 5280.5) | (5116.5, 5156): 1.11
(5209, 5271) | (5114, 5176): 1.15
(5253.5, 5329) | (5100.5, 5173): 1.19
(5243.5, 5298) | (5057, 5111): 1.11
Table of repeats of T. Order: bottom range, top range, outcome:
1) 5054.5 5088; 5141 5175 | 0.88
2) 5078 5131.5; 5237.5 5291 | 1.05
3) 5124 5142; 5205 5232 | 1.02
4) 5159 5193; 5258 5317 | 1.34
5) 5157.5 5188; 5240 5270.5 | 1.33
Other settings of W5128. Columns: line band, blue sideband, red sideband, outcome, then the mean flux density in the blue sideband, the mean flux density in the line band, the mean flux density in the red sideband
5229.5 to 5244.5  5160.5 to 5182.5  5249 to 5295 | -1.6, 55.9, 72.9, 71.4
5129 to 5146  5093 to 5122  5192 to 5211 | 0.6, 69.5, 66.1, 65.7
